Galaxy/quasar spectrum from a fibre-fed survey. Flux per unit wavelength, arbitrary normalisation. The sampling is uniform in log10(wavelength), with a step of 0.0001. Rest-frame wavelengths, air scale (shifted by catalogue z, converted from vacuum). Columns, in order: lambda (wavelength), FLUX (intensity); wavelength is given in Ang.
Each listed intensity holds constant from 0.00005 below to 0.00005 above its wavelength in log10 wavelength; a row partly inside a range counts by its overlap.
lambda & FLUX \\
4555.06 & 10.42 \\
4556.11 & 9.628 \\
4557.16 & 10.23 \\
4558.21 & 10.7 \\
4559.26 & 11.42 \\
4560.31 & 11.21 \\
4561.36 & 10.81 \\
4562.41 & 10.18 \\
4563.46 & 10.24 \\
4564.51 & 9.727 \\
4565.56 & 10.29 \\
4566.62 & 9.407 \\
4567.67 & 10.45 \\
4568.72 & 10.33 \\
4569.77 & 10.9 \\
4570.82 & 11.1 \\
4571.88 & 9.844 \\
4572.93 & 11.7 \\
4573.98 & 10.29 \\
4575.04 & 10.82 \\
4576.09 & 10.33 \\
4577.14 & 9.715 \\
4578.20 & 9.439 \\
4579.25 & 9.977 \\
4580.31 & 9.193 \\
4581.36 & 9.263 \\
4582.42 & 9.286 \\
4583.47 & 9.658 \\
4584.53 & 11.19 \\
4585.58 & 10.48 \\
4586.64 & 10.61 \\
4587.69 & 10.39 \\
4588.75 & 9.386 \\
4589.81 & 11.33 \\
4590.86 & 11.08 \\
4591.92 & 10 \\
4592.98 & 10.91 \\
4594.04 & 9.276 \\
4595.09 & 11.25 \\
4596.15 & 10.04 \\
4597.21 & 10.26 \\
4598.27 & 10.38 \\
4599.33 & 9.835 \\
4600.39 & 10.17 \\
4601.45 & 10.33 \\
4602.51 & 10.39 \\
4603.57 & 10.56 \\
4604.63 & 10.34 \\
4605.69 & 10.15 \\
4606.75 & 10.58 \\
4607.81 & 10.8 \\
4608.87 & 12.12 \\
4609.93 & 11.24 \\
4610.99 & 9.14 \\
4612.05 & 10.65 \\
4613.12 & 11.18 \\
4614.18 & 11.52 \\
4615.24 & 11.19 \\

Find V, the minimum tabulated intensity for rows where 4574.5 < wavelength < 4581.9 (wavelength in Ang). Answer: 9.193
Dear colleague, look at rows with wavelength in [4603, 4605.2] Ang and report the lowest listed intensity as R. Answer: 10.34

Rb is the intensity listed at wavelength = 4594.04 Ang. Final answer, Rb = 9.276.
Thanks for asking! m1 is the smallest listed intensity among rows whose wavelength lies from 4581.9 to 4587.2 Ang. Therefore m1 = 9.286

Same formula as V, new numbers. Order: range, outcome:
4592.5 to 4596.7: 9.276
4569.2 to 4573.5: 9.844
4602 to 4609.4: 10.15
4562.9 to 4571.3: 9.407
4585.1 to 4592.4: 9.386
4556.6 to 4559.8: 10.23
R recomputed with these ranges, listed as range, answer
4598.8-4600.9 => 9.835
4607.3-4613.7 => 9.14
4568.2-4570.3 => 10.33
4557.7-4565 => 9.727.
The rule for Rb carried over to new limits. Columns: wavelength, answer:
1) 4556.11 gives 9.628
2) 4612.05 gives 10.65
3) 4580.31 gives 9.193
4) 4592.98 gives 10.91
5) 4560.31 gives 11.21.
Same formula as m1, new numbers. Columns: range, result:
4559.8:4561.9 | 10.81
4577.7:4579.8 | 9.439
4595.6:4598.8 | 10.04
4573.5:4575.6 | 10.29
